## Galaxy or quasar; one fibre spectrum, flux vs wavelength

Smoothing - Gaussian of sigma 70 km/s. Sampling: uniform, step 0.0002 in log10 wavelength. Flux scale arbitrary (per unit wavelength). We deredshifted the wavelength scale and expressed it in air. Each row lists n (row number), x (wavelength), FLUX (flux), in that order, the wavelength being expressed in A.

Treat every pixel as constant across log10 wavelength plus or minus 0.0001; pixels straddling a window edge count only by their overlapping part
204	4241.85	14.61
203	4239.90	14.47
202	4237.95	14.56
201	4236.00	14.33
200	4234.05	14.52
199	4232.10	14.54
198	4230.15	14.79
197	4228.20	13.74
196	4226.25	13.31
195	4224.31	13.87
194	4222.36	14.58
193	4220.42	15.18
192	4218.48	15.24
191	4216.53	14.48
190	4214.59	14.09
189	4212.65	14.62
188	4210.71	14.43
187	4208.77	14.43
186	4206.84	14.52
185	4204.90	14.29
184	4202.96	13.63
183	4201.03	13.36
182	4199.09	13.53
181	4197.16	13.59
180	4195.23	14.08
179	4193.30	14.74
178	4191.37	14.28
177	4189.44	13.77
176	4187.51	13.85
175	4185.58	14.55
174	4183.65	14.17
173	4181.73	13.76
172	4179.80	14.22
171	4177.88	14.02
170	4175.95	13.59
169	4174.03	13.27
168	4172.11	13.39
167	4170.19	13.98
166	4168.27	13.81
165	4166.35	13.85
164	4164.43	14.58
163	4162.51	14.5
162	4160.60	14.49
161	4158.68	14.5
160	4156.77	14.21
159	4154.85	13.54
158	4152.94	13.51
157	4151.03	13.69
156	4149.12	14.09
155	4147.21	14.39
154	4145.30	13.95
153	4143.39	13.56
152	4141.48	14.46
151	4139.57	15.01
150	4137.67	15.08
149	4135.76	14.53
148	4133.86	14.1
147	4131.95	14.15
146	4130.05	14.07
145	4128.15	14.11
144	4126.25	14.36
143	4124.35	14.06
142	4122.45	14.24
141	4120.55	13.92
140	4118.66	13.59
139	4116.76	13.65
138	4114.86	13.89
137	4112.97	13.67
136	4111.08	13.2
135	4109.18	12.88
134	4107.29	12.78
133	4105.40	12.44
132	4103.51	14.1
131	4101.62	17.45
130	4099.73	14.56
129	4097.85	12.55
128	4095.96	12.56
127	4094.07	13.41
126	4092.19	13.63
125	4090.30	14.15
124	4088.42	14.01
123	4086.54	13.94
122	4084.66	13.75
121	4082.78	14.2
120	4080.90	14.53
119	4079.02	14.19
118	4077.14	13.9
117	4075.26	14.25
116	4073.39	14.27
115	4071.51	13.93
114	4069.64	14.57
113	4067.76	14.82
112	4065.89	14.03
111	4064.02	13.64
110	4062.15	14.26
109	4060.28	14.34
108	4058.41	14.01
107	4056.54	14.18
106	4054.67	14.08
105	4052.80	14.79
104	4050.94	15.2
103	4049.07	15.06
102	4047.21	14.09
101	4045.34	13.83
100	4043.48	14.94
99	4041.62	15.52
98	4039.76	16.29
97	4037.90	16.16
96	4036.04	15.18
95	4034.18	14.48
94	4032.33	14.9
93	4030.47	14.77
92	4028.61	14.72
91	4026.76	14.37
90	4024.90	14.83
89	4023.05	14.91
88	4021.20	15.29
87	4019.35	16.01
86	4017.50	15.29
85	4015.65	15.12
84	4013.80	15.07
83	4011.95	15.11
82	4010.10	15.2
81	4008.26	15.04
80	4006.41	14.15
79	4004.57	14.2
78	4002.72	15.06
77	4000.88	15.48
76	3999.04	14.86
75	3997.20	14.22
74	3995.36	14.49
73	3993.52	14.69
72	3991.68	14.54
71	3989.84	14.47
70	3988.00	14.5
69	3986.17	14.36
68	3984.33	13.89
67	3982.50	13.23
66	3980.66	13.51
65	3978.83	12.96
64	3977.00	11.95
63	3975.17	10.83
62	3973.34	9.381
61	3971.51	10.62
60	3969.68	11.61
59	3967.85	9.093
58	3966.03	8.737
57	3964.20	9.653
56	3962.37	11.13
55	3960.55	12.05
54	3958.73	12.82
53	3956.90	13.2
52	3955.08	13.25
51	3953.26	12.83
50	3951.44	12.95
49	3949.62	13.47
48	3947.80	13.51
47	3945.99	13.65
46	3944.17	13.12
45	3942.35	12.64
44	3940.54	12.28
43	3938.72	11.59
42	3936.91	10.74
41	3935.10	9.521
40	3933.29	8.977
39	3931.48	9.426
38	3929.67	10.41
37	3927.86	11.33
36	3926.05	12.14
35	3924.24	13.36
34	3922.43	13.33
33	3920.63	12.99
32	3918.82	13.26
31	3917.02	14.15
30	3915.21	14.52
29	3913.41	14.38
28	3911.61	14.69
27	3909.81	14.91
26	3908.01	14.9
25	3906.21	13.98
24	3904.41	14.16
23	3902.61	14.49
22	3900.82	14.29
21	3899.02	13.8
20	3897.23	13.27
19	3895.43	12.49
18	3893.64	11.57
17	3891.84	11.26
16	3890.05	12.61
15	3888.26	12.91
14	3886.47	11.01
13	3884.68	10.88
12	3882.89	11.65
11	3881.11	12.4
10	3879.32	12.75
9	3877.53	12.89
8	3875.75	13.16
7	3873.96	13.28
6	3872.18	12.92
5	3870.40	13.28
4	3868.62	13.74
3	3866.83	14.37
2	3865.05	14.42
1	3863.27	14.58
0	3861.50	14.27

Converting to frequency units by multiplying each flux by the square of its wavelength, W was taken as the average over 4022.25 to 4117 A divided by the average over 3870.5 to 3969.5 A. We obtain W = 1.23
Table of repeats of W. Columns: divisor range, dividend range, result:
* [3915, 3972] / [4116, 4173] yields 1.31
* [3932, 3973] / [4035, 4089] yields 1.31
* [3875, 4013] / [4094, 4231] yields 1.22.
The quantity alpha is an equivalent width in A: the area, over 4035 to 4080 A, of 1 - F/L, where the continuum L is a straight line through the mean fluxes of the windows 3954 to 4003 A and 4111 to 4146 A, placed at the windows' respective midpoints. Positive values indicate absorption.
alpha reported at -3.7 A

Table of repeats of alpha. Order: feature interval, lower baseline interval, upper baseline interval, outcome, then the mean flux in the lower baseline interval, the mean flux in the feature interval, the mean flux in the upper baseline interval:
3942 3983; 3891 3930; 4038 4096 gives 5.12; 13.4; 12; 14.3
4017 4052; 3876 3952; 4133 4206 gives -4.50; 12.7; 15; 14.1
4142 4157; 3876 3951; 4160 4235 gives 0.03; 12.7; 13.9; 14.1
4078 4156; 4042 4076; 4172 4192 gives 1.11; 14.4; 14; 13.9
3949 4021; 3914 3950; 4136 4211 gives -3.95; 12.2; 13.3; 14.1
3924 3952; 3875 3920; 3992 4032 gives 4.15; 13.2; 11.8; 14.9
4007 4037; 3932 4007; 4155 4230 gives -4.71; 12.6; 15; 14.1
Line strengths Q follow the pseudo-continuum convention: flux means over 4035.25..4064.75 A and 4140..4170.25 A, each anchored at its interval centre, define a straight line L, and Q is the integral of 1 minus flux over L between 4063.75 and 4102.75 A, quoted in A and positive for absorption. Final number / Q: 1.1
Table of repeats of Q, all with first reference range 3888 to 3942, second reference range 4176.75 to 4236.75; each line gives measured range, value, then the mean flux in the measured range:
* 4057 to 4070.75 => -0.8 A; 14.2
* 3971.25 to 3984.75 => 1.0 A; 12.1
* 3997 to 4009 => -1.4 A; 14.7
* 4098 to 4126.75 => -0.3 A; 13.9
